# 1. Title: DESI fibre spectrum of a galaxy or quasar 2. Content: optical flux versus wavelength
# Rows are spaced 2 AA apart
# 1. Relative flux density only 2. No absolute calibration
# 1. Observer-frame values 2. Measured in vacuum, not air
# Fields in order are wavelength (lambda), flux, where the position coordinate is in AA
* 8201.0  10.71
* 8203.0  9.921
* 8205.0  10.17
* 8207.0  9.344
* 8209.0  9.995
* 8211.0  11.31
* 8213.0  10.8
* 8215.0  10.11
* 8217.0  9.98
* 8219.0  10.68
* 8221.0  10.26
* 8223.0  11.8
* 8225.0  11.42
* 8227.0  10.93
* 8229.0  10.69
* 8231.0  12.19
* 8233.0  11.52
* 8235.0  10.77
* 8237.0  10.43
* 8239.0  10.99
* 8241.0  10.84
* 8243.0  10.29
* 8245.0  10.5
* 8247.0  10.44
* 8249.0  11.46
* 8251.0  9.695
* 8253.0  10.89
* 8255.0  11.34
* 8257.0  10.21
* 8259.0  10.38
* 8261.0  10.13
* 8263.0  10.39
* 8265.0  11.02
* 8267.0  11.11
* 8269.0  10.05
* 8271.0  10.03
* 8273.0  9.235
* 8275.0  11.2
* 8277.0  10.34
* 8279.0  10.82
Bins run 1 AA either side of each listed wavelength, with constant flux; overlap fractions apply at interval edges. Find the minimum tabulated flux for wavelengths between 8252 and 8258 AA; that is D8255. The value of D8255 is 10.21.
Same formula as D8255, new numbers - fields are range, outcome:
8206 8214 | 9.344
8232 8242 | 10.43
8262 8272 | 10.03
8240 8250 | 10.29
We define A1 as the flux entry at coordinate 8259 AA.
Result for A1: 10.38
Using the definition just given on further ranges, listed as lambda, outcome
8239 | 10.99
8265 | 11.02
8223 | 11.8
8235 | 10.77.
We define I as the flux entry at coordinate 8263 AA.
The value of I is 10.39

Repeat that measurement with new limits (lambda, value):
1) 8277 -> 10.34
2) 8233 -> 11.52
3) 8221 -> 10.26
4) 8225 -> 11.42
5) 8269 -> 10.05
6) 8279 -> 10.82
